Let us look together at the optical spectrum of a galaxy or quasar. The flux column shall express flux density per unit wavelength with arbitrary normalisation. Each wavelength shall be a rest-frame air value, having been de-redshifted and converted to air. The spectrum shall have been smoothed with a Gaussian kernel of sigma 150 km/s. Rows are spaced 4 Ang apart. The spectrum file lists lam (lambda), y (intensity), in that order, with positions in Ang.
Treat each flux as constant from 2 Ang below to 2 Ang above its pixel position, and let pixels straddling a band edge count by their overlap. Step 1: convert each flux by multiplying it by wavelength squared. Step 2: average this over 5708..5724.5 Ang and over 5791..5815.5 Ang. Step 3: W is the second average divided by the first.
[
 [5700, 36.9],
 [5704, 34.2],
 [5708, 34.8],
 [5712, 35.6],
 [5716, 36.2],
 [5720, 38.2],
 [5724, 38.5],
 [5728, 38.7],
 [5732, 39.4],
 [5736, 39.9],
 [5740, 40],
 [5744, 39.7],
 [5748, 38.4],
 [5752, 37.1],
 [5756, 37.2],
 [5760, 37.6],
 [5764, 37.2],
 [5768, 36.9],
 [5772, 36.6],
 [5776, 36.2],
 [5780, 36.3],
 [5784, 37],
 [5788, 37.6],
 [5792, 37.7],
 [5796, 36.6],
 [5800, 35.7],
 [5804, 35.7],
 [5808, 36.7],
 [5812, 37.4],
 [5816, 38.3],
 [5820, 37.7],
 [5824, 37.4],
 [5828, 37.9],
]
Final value 1.03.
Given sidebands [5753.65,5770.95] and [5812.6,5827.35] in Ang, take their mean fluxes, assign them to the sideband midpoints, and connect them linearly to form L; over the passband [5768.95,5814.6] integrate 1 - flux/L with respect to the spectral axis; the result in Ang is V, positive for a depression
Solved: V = 0.9 Ang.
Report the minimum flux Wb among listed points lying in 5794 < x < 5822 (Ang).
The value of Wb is 35.7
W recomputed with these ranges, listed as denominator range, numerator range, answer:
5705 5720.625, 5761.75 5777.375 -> 1.04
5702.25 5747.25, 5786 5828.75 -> 1.01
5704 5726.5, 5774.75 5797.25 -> 1.04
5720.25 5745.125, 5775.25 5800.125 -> 0.96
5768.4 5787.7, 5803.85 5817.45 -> 1.03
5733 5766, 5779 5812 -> 0.97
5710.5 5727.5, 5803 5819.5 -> 1.03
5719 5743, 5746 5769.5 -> 0.96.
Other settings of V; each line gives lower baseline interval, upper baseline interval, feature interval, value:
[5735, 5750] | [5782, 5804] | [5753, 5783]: 1.0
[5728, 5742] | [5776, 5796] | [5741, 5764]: 0.4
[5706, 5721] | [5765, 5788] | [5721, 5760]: -2.5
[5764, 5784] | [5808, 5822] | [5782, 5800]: 0.0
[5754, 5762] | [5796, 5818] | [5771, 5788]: 0.2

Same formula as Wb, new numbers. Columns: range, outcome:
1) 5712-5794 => 35.6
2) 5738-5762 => 37.1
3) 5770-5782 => 36.2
